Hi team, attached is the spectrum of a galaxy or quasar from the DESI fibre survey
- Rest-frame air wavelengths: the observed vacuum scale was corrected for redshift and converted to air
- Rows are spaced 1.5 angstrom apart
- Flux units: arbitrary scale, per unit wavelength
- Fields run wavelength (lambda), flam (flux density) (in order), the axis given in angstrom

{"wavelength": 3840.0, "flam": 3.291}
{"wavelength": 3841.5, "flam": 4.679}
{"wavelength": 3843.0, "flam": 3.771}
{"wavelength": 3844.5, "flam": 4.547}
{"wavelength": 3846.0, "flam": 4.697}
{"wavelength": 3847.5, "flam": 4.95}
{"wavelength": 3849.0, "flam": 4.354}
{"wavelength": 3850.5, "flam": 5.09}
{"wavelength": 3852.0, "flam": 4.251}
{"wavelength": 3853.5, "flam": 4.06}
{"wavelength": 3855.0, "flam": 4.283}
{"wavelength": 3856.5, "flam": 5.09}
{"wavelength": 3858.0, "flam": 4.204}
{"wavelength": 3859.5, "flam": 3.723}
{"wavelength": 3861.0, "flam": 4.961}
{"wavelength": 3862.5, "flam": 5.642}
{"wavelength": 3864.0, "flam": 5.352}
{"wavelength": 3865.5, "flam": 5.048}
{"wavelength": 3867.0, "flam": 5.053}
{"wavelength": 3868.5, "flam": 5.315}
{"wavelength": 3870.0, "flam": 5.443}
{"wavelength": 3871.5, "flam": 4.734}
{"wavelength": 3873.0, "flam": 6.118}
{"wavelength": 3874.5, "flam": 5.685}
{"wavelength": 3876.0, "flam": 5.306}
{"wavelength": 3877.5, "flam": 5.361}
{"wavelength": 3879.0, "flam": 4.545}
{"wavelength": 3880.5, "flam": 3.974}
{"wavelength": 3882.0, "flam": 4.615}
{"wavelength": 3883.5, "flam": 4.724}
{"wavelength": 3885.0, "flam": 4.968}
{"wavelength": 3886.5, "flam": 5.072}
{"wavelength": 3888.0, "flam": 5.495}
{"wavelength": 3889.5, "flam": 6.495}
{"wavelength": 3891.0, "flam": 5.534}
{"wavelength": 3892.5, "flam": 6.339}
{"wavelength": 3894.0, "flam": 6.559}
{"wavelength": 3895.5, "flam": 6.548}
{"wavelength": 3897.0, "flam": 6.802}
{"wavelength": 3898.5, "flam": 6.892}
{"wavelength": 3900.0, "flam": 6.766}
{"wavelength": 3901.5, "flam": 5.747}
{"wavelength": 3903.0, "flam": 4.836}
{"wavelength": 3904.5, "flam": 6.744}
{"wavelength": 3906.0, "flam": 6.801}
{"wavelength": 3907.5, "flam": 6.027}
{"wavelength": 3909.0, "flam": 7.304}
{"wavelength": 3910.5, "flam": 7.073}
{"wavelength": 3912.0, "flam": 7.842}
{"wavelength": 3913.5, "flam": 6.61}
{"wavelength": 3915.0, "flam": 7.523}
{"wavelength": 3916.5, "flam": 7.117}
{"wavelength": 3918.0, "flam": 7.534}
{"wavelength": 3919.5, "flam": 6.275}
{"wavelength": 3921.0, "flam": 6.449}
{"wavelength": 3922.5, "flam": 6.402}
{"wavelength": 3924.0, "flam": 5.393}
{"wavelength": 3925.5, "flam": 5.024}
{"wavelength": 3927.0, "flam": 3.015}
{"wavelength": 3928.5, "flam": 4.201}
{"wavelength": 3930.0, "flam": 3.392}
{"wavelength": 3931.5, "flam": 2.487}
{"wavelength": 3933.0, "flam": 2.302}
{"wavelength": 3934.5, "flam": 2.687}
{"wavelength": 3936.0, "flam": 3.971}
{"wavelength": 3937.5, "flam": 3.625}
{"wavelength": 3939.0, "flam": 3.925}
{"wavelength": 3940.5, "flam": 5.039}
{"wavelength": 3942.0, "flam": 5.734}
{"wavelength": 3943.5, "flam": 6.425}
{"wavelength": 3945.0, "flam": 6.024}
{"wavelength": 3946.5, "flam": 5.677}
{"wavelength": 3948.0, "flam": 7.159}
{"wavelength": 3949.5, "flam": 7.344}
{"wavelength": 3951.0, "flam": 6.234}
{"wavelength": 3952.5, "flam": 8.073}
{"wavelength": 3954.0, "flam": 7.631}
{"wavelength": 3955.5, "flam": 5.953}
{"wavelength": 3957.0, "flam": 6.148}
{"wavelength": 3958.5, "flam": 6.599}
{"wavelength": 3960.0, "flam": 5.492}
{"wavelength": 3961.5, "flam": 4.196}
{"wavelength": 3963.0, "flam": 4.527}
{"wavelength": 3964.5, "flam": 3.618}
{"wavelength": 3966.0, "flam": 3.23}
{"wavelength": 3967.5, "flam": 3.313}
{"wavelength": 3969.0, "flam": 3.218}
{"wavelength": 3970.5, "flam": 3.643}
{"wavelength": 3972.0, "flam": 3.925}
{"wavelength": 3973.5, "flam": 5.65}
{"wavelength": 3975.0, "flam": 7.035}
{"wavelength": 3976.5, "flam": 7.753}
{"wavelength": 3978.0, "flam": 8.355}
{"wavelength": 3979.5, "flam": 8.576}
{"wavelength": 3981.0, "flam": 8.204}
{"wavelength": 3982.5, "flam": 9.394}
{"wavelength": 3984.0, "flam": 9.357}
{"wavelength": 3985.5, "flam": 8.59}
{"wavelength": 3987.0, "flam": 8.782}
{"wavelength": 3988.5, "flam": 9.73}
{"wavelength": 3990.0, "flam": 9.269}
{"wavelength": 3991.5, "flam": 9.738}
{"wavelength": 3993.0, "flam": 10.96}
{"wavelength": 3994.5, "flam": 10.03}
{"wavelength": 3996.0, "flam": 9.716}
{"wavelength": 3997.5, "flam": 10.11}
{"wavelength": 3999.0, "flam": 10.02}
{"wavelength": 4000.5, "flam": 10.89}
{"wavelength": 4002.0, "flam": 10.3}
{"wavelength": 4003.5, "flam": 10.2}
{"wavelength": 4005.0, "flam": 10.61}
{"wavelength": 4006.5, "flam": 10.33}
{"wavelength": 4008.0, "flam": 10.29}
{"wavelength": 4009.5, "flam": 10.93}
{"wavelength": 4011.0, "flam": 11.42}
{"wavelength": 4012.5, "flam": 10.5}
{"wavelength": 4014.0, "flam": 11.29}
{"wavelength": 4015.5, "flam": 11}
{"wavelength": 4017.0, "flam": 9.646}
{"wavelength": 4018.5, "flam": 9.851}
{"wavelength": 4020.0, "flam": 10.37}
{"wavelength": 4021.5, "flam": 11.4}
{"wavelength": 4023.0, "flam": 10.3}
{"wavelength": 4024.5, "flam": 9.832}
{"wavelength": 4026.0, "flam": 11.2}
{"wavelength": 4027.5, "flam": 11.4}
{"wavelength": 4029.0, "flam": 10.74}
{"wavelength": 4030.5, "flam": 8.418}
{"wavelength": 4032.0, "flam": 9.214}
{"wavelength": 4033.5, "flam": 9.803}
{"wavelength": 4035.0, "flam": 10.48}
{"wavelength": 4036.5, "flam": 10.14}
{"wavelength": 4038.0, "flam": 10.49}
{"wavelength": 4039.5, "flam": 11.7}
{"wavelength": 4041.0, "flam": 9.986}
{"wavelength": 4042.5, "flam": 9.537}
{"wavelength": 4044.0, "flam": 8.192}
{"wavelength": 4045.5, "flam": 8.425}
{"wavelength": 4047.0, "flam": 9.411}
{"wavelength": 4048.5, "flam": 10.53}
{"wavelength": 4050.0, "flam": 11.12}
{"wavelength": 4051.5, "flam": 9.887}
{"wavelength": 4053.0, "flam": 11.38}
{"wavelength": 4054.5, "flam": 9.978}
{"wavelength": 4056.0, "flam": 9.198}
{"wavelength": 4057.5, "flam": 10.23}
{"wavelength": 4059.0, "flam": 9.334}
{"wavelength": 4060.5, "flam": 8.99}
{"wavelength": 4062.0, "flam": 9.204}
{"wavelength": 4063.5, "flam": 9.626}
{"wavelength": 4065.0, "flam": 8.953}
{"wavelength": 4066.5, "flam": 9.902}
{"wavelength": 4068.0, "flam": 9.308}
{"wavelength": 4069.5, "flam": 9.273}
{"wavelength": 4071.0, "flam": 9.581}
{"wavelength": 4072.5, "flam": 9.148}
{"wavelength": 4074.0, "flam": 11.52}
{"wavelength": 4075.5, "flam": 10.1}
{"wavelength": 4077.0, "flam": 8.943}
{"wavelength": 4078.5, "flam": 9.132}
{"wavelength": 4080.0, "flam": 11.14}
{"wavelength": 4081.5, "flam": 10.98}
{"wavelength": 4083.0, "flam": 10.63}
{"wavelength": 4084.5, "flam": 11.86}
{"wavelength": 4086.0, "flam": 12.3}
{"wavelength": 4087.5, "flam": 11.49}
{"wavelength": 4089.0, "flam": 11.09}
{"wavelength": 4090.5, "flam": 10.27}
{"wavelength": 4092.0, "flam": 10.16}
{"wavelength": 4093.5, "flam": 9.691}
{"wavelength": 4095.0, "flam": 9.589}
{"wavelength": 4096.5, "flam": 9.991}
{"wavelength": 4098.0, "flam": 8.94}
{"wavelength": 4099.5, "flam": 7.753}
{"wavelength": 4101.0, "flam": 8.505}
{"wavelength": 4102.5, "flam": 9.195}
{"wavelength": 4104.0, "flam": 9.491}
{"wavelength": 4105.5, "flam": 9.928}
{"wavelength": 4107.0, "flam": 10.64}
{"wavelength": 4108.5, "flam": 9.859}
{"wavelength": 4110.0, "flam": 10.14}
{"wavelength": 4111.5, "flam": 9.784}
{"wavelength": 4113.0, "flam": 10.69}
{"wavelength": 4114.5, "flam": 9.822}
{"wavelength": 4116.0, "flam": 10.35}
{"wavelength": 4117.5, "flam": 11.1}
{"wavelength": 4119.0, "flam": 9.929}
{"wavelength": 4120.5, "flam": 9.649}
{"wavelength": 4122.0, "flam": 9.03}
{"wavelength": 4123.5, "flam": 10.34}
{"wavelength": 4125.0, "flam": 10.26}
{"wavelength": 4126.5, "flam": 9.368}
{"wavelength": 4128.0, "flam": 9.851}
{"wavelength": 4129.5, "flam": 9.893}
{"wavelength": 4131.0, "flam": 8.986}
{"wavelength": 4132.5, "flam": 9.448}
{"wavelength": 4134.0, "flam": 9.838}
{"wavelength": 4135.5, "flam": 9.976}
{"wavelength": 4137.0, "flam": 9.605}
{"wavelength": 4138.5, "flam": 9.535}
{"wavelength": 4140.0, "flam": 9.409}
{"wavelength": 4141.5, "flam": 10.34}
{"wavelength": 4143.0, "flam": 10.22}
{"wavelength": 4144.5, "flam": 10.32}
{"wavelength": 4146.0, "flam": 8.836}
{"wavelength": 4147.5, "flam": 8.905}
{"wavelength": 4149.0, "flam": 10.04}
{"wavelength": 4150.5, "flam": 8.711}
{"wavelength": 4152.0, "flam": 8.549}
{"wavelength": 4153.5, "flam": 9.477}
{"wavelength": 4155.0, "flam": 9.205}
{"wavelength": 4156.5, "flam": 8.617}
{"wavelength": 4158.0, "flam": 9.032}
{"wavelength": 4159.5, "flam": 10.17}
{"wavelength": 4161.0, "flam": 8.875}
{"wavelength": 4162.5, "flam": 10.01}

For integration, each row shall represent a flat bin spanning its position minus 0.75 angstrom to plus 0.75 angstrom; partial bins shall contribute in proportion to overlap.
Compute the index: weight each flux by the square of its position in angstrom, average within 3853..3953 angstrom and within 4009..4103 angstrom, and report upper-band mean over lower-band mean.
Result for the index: 1.98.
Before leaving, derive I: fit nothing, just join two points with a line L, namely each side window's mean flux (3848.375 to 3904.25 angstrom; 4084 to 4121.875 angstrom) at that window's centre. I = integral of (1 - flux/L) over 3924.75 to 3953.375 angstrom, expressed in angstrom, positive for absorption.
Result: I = 7.7 angstrom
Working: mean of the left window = 5.29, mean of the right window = 10.1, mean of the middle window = 4.87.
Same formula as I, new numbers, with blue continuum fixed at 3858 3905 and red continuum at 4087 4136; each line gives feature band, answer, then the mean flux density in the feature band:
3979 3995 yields -4.0 angstrom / 9.33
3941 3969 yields 4.8 angstrom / 5.67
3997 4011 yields -4.8 angstrom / 10.5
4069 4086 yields -2.1 angstrom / 10.3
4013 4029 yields -4.9 angstrom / 10.6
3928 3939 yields 5.4 angstrom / 3.26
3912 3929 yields 0.3 angstrom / 6.07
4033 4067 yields -4.6 angstrom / 9.85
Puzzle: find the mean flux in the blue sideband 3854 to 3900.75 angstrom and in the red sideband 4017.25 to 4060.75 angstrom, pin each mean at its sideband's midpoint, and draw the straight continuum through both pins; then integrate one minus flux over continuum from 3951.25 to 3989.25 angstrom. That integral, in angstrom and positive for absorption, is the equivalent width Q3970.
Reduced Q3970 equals 7.8 angstrom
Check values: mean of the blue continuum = 5.37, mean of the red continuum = 10.1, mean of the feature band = 6.44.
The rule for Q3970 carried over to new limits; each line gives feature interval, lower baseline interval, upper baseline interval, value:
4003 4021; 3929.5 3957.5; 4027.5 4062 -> -4.65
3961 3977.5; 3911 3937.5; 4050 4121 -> 4.85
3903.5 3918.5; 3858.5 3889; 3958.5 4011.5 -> -2.39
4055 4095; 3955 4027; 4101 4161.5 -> -3.81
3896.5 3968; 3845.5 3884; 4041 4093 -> 9.77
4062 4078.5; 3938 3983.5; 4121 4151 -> -2.66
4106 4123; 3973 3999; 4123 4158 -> -1.17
